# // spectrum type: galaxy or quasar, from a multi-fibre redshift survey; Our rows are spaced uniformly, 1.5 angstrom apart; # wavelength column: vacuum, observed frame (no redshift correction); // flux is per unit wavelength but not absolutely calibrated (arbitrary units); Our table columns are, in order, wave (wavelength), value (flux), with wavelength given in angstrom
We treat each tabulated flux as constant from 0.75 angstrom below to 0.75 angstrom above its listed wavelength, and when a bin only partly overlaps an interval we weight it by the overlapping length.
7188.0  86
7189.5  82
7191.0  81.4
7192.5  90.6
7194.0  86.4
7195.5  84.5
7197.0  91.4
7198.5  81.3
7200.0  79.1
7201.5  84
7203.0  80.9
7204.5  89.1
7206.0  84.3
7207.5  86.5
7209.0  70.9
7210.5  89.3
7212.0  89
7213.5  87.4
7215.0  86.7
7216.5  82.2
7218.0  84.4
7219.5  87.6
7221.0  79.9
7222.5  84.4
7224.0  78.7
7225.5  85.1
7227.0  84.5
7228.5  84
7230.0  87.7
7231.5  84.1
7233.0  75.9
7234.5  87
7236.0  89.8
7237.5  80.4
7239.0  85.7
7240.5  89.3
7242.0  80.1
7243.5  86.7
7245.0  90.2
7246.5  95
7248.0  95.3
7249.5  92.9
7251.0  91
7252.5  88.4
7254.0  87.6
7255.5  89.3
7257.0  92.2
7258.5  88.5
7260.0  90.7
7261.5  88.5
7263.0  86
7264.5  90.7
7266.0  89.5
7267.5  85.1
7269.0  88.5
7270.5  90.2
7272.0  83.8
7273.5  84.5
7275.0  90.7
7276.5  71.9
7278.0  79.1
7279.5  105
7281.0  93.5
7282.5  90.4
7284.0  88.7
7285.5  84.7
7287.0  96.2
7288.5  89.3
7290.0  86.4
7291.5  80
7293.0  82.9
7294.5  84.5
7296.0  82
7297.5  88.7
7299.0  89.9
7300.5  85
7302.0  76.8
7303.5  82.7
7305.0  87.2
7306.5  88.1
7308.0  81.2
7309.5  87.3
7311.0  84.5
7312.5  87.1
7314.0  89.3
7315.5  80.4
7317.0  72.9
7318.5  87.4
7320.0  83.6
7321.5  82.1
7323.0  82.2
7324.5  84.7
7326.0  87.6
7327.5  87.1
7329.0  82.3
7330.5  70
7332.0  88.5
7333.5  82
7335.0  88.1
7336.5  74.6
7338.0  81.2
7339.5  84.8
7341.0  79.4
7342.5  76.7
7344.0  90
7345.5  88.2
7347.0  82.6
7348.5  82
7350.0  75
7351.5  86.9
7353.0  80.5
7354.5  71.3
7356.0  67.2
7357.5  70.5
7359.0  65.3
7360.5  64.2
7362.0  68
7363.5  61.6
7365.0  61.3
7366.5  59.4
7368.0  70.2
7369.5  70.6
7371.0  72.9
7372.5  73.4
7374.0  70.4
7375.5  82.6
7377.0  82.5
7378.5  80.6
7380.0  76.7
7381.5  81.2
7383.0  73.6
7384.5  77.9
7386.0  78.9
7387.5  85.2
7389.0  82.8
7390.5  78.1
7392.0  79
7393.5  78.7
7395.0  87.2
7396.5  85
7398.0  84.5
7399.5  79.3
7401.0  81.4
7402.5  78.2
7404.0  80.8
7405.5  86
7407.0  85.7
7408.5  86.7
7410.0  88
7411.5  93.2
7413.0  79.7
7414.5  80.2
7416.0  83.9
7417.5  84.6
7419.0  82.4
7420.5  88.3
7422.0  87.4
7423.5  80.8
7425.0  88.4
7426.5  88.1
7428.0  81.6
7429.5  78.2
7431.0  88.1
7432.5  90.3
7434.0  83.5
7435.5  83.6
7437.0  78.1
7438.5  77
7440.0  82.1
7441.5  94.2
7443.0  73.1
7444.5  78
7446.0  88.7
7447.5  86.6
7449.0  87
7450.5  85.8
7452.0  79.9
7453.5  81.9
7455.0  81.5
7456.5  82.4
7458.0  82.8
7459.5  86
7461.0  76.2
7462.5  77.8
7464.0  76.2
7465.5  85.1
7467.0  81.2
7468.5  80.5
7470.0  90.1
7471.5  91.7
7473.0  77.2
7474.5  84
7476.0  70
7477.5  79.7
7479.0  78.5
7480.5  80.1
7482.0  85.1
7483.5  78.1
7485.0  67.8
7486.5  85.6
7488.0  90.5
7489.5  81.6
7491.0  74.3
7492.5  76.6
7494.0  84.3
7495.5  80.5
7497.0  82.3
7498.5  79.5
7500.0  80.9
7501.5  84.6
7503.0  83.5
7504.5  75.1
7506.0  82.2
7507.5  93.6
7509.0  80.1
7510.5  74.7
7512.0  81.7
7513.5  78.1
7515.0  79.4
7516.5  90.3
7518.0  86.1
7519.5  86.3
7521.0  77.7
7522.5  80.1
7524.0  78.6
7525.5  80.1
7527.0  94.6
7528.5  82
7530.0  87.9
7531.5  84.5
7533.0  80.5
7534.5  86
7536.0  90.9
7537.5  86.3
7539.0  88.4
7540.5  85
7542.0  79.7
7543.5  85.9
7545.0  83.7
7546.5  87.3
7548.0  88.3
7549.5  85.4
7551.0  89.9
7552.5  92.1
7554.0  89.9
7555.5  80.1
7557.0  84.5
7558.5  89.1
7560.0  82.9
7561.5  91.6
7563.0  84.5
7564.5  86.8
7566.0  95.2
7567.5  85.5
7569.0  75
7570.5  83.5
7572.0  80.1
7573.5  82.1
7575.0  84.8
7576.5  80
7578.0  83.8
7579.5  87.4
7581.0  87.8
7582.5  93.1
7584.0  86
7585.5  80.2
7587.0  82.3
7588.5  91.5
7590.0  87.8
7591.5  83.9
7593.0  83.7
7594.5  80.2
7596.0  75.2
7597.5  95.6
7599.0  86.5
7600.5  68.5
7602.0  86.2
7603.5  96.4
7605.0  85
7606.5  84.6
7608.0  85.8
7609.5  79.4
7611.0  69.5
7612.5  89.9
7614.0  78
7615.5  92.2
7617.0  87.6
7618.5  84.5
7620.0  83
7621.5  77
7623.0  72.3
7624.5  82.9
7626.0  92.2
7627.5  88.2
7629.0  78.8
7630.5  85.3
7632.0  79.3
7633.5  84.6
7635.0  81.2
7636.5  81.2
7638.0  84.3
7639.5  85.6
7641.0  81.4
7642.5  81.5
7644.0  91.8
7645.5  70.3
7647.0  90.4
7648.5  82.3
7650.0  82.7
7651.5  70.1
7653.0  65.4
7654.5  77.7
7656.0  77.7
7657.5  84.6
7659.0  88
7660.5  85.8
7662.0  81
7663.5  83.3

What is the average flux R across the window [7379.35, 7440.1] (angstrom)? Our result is 82.8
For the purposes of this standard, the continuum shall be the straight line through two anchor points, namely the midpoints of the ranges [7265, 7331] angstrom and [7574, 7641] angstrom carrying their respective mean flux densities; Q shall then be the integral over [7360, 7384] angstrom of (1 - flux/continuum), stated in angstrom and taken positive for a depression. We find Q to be 3.7 angstrom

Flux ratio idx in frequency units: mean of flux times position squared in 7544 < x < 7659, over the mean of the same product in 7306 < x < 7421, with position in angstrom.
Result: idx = 1.12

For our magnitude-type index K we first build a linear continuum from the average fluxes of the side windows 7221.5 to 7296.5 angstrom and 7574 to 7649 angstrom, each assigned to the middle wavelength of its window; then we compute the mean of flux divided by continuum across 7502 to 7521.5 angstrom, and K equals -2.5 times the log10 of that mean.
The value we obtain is 0.03 mag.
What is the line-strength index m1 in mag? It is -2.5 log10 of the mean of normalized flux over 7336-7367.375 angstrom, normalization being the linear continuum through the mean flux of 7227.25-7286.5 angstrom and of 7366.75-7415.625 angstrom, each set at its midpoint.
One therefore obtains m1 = 0.11 mag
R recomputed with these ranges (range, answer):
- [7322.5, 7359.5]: 80.4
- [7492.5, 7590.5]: 84.4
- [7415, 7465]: 83.2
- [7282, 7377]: 80.3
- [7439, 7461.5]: 83.1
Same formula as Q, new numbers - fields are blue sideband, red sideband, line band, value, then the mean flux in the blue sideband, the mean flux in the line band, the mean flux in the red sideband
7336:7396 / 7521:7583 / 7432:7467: -0.9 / 76.4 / 82.4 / 85.4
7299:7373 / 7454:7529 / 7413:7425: -0.5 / 79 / 84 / 81.5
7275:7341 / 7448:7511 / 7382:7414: 0.2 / 84.7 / 82.3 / 81.4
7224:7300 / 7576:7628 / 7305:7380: 6.9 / 87.3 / 78.6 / 84.2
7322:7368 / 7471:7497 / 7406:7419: -1.0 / 77.3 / 85.1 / 80.3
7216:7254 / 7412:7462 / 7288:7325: 0.4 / 86.1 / 84.2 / 83.4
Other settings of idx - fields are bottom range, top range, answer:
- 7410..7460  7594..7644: 1.04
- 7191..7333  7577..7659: 1.07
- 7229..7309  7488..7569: 1.04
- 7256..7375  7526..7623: 1.11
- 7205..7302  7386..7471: 1.01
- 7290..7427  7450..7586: 1.08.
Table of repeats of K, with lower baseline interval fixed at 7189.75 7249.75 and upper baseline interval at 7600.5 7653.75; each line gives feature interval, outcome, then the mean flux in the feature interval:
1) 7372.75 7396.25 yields 0.06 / 79.7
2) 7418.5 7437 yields -0.01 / 84.8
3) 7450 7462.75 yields 0.03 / 81.7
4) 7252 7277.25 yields -0.03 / 87.4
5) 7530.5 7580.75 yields -0.03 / 85.5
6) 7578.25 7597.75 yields -0.04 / 85.4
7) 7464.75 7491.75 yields 0.03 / 81.2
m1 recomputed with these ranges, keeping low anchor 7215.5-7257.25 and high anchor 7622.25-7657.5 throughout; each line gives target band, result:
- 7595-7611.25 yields -0.021 mag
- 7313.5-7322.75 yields 0.037 mag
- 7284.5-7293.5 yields -0.013 mag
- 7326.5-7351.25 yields 0.037 mag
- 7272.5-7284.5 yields -0.026 mag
